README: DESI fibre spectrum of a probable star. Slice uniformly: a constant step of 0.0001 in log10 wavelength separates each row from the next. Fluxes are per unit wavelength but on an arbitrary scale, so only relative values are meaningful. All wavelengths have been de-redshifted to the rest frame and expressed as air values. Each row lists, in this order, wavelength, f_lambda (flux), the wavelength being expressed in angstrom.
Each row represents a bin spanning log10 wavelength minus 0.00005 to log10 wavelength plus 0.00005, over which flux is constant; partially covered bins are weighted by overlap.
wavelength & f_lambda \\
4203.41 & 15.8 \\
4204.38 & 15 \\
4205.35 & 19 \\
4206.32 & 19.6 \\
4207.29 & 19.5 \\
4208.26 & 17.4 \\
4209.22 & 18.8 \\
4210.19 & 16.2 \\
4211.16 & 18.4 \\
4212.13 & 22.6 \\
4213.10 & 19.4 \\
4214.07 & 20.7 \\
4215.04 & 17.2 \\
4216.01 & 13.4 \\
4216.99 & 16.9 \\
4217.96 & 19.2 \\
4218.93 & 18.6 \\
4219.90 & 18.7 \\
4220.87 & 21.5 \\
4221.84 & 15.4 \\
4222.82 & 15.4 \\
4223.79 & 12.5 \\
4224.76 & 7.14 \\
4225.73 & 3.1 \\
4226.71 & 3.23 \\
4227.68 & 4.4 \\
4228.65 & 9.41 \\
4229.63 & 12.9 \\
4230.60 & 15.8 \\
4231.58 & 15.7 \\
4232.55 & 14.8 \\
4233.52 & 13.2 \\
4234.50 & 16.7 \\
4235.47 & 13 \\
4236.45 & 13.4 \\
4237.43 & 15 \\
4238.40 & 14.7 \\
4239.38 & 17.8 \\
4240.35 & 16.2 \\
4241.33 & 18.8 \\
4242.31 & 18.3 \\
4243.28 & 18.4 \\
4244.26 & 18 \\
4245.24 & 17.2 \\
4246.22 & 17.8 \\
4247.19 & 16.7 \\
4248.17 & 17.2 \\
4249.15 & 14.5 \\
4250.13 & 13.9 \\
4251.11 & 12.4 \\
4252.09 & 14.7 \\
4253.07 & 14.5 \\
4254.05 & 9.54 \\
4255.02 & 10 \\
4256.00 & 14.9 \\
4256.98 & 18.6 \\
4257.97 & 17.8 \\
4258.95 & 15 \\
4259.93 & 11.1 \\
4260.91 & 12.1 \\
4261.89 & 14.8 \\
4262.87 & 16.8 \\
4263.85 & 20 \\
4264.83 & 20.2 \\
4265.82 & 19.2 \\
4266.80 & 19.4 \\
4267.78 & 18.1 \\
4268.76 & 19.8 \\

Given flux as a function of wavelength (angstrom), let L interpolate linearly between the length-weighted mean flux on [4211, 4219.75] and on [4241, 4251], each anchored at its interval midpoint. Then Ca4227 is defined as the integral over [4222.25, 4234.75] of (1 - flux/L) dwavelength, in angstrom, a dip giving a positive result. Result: 4.7 angstrom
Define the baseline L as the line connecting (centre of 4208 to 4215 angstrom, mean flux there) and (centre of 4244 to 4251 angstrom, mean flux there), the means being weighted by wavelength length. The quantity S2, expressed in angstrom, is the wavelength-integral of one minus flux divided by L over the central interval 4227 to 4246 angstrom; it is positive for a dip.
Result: 2.4 angstrom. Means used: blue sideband 19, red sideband 16.2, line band 14.9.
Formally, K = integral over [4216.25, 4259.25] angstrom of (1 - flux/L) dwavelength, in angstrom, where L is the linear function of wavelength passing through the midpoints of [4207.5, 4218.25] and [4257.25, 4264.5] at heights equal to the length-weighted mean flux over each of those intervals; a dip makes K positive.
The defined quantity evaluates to 5.6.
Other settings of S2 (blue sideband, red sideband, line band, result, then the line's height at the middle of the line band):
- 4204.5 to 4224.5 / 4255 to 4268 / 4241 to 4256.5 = 1.4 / 16.8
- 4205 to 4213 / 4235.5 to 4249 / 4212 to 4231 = 4.2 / 18.1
